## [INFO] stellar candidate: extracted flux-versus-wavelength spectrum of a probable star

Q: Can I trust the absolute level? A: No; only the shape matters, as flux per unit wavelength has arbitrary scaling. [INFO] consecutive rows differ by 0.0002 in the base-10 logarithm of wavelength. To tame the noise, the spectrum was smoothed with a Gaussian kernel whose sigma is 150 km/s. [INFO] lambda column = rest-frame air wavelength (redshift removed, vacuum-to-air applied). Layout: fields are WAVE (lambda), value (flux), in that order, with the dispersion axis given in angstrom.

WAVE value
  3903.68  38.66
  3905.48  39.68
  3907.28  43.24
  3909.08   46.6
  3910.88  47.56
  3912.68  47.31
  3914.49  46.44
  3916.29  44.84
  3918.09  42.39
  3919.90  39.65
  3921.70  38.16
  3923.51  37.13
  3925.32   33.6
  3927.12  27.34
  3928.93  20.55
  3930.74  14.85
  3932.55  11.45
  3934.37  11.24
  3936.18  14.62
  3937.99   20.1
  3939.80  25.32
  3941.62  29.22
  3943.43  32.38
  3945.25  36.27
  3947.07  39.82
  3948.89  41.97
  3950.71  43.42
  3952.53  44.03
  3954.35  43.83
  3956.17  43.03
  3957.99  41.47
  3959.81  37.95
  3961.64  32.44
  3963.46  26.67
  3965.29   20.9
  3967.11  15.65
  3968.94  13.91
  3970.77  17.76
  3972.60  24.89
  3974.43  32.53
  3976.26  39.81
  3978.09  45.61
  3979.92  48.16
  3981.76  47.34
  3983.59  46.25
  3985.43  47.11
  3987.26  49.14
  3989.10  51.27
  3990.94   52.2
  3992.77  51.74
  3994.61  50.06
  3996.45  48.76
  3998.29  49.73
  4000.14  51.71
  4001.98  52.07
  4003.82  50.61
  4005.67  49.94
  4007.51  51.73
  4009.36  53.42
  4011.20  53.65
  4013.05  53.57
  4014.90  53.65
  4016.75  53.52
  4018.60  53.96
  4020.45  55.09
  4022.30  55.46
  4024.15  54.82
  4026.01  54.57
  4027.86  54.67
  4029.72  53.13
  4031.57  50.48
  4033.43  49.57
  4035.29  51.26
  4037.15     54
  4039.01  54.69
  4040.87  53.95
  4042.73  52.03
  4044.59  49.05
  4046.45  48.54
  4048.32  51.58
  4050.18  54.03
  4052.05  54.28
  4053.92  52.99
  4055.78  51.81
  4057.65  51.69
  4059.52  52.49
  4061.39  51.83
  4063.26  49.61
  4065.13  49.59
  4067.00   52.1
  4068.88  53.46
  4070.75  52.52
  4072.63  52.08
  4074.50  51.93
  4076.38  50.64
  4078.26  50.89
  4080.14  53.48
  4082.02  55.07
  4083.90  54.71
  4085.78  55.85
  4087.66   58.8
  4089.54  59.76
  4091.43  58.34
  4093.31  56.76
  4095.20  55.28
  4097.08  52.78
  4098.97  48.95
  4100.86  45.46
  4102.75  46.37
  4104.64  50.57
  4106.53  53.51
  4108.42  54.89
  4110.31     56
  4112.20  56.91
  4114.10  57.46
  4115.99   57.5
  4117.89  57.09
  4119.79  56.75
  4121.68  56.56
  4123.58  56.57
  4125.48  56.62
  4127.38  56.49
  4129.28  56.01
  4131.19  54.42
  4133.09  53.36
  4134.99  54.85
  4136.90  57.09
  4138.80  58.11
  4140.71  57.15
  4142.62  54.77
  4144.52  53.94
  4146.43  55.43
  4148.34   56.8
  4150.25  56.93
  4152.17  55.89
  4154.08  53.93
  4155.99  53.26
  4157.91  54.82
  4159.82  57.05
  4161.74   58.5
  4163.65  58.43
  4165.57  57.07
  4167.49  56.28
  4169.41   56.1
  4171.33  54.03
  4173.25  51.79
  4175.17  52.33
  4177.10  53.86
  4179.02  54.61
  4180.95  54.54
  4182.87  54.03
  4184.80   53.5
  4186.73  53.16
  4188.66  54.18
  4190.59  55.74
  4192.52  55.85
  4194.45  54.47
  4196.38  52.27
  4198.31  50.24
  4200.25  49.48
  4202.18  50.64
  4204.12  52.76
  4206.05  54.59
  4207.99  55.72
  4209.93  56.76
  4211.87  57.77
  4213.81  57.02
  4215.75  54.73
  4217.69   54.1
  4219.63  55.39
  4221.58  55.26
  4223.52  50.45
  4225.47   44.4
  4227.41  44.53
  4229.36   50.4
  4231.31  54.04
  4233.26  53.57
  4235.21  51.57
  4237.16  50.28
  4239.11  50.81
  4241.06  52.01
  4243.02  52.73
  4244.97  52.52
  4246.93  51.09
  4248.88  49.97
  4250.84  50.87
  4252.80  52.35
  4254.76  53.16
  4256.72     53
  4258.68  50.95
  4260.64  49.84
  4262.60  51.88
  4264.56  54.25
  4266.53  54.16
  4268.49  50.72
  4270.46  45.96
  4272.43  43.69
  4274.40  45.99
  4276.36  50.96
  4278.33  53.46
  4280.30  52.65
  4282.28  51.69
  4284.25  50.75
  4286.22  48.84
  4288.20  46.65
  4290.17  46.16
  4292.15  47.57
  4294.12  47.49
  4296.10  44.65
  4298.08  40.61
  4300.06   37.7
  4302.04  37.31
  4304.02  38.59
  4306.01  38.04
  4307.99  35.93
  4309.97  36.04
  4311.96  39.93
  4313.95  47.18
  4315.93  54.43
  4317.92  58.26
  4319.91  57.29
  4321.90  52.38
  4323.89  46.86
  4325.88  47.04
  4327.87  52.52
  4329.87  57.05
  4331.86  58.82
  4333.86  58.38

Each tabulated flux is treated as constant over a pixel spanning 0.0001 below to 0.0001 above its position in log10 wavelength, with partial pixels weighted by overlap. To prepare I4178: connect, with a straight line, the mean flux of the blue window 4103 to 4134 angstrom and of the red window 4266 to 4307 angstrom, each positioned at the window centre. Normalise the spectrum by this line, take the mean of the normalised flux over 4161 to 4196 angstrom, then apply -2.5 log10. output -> -0.054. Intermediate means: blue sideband 55.5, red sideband 46.3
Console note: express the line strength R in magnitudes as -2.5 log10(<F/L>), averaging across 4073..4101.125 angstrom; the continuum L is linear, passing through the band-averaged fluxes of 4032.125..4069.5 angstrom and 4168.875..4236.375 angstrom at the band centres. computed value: -0.04 mag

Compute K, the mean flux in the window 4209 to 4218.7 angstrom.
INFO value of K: 56.1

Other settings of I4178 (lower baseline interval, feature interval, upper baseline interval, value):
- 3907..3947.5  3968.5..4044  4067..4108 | -0.14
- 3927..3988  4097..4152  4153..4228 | -0.15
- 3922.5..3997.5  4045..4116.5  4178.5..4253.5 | -0.23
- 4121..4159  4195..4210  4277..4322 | -0.01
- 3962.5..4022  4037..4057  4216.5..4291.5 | -0.15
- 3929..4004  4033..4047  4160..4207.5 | -0.22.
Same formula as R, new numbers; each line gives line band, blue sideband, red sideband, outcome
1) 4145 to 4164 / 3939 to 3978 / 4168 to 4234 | -0.14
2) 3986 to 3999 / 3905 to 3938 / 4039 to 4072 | -0.17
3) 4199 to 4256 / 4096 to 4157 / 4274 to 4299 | -0.03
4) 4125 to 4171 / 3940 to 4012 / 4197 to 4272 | -0.16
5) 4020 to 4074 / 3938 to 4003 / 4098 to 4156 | -0.13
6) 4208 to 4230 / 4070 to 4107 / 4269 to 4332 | -0.07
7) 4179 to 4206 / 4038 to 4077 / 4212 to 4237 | -0.02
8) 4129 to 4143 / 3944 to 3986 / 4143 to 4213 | -0.10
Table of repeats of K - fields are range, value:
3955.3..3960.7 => 40.9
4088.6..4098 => 56.6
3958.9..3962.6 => 35.1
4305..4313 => 37.5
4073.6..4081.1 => 51.7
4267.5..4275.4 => 46.6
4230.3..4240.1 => 52.1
